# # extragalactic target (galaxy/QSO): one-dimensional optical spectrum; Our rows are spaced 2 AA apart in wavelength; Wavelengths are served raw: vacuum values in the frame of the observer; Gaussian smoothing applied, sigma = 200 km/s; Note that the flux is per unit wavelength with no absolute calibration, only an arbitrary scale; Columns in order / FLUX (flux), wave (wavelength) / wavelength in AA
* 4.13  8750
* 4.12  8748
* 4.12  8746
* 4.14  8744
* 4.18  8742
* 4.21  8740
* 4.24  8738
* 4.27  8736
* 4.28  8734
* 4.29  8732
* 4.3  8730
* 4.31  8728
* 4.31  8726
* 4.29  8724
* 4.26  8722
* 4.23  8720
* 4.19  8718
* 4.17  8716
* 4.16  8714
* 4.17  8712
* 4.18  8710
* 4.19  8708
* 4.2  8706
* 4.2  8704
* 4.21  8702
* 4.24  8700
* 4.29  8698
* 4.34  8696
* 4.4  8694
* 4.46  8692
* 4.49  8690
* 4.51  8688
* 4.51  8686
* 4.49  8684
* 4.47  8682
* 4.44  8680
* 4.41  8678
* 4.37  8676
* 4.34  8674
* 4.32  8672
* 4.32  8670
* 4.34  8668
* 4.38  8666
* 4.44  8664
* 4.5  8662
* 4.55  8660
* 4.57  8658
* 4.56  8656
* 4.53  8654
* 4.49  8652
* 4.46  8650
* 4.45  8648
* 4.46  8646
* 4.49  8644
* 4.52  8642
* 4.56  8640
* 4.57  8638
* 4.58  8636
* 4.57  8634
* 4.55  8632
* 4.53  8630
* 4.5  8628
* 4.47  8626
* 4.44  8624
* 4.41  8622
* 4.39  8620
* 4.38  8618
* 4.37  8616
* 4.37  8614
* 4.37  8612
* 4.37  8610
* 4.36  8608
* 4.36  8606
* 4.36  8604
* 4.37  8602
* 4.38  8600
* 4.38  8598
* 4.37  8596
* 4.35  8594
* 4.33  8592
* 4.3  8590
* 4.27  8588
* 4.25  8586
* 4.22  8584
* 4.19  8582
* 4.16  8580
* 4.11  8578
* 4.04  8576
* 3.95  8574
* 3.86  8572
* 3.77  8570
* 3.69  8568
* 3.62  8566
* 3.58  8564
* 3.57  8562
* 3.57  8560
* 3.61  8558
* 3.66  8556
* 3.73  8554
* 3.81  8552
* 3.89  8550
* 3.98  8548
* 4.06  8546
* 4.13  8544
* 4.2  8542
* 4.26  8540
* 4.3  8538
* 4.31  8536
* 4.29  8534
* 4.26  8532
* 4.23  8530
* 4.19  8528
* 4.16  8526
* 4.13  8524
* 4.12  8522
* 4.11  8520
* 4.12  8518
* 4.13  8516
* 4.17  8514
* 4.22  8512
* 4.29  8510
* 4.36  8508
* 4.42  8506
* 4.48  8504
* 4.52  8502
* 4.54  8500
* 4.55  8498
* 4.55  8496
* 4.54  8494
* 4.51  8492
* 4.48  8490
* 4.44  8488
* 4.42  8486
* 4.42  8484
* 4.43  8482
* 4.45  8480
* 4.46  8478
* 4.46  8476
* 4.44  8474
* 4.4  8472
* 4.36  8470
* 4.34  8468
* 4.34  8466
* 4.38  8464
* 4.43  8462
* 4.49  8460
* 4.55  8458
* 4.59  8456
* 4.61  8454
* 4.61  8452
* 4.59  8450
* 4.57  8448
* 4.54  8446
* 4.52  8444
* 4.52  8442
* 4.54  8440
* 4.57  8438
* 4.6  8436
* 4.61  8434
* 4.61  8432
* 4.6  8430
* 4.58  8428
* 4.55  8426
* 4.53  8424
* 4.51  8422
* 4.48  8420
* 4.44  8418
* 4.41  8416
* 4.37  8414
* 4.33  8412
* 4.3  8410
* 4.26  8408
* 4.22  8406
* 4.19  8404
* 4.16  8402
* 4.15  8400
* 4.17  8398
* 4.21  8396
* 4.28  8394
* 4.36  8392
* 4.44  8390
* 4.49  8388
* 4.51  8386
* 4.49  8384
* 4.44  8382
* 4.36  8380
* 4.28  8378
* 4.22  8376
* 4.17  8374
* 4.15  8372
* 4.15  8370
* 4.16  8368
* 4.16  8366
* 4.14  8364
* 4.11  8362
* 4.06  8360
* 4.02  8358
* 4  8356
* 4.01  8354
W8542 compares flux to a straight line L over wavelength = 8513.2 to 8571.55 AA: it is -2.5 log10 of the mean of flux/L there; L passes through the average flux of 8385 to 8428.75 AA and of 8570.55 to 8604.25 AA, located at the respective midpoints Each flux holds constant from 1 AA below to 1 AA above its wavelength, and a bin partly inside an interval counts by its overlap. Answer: 0.071 mag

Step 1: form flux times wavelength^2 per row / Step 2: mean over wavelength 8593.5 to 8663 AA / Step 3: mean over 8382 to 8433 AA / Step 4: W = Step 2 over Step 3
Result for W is 1.07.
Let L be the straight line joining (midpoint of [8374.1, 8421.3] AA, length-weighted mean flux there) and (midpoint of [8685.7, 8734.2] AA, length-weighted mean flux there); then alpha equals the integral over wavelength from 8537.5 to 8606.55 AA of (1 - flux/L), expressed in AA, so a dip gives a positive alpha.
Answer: 4.2 AA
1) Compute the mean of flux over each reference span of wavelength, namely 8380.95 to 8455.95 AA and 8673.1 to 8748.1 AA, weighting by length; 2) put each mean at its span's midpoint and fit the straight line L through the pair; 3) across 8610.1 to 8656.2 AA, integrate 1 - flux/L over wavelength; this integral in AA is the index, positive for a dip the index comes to -1.5 AA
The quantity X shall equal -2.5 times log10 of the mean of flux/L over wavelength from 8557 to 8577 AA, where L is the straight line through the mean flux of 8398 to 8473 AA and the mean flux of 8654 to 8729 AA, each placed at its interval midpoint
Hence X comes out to 0.18 mag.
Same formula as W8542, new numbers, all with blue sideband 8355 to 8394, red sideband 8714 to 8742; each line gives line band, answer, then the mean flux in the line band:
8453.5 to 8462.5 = -0.071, 4.54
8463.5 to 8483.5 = -0.040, 4.41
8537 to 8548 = 0.020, 4.17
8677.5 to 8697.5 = -0.049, 4.45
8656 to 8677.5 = -0.042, 4.42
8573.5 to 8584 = 0.037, 4.11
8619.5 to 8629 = -0.048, 4.44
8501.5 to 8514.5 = -0.026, 4.35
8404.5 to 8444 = -0.056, 4.47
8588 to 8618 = -0.027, 4.36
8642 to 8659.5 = -0.063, 4.5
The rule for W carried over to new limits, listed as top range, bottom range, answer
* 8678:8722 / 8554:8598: 1.12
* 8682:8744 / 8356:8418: 1.09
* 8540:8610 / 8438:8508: 0.93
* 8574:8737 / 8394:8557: 1.05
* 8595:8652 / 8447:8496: 1.03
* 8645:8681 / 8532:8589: 1.14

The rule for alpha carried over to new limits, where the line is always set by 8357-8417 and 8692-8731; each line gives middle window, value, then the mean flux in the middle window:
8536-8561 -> 1.8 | 3.95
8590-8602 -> -0.3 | 4.36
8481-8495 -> -0.7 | 4.46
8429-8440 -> -0.9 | 4.59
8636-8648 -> -0.8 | 4.52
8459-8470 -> -0.4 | 4.39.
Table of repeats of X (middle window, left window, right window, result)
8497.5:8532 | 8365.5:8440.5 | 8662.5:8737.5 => 0.019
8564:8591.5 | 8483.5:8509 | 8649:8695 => 0.114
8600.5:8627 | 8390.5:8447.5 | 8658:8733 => -0.007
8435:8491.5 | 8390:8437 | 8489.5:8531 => -0.032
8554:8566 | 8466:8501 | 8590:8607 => 0.212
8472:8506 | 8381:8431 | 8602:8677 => -0.018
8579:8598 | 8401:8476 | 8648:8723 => 0.031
